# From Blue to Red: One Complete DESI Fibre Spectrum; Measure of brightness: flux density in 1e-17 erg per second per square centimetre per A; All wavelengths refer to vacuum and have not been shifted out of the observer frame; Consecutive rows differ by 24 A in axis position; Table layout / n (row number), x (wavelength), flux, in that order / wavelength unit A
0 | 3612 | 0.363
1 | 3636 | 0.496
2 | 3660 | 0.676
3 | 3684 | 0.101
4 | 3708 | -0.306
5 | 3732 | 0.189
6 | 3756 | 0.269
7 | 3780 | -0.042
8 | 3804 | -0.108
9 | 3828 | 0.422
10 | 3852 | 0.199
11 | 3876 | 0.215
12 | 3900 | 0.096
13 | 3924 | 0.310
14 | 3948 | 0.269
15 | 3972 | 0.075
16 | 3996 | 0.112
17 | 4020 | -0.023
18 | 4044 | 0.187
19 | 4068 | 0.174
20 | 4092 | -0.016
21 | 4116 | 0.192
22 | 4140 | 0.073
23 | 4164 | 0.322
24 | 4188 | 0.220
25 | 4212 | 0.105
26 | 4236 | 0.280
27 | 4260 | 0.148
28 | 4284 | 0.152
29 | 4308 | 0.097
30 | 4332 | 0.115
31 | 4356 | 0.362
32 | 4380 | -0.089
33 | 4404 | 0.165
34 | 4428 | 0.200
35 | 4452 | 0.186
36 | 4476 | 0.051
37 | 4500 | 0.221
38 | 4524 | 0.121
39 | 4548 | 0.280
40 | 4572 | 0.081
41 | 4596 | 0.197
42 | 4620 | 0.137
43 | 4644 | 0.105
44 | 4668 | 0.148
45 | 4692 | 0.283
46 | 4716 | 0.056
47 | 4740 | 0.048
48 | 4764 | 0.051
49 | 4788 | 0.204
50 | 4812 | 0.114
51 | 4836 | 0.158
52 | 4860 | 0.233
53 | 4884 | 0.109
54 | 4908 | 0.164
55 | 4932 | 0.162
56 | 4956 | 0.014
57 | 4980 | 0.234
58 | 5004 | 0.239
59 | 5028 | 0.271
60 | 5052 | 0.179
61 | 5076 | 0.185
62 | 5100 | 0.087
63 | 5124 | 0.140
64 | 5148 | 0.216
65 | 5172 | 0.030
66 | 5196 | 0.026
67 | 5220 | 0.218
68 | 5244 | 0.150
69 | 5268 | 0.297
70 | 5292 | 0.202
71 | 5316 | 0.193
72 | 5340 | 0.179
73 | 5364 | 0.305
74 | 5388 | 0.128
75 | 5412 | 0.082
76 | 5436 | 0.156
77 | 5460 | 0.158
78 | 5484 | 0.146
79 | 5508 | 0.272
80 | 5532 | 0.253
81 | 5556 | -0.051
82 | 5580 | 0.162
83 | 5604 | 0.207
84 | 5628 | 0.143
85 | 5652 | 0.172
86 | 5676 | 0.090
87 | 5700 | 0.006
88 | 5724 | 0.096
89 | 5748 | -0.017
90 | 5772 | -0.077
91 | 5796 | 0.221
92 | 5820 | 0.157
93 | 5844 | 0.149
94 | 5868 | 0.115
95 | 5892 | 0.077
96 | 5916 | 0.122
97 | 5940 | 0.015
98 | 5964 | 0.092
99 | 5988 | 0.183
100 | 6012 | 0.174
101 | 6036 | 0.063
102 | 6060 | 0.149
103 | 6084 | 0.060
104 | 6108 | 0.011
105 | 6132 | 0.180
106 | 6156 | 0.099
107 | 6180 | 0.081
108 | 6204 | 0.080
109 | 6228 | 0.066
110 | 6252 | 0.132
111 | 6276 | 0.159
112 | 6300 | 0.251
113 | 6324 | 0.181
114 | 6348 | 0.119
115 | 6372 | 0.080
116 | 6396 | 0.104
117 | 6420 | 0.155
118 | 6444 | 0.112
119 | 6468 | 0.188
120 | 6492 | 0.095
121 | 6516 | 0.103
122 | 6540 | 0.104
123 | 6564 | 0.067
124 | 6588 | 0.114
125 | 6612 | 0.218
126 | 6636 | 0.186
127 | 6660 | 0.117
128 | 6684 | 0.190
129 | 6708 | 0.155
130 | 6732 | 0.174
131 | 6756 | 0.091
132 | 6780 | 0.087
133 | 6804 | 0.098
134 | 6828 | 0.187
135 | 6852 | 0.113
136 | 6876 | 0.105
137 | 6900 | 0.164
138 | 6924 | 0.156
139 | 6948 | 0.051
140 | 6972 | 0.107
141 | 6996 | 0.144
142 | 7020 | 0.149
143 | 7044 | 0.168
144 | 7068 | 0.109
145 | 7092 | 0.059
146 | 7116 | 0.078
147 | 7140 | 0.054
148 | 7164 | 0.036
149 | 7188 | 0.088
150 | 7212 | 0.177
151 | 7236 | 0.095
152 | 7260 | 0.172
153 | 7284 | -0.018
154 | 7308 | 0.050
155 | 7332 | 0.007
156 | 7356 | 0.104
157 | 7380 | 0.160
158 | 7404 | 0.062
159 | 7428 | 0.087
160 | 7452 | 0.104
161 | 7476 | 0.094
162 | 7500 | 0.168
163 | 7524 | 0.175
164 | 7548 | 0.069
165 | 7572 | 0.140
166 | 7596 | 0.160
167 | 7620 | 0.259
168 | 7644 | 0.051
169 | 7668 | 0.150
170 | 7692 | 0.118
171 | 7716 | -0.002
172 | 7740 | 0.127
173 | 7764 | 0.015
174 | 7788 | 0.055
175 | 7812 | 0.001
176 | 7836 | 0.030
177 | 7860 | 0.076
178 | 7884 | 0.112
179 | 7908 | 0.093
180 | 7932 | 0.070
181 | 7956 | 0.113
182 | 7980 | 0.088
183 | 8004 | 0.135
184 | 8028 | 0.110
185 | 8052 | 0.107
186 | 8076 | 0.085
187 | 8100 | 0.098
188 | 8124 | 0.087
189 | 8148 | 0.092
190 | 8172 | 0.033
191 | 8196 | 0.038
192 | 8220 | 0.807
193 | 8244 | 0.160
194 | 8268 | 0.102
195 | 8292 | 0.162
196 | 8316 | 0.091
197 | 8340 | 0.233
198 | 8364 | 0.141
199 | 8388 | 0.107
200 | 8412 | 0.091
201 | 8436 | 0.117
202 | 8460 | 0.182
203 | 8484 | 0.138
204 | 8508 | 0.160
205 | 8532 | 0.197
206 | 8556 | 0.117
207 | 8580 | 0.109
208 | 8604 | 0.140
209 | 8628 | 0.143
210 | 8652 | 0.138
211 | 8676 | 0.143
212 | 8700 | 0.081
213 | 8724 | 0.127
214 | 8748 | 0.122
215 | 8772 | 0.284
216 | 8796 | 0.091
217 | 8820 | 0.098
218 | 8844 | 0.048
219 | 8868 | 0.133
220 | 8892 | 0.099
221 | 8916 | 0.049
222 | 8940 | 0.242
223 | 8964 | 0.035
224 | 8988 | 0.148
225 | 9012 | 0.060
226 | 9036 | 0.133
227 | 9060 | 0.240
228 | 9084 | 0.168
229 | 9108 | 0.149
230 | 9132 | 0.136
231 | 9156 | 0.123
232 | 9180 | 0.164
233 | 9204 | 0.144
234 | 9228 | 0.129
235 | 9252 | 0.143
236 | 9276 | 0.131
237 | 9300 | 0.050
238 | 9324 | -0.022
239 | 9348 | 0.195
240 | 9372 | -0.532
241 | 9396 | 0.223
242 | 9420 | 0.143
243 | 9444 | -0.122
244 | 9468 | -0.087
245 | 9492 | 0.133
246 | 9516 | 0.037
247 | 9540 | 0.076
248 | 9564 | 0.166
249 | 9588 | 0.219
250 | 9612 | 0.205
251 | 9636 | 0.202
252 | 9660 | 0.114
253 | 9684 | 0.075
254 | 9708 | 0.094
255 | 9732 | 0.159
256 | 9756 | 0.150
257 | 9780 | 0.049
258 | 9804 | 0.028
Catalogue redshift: 1.206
